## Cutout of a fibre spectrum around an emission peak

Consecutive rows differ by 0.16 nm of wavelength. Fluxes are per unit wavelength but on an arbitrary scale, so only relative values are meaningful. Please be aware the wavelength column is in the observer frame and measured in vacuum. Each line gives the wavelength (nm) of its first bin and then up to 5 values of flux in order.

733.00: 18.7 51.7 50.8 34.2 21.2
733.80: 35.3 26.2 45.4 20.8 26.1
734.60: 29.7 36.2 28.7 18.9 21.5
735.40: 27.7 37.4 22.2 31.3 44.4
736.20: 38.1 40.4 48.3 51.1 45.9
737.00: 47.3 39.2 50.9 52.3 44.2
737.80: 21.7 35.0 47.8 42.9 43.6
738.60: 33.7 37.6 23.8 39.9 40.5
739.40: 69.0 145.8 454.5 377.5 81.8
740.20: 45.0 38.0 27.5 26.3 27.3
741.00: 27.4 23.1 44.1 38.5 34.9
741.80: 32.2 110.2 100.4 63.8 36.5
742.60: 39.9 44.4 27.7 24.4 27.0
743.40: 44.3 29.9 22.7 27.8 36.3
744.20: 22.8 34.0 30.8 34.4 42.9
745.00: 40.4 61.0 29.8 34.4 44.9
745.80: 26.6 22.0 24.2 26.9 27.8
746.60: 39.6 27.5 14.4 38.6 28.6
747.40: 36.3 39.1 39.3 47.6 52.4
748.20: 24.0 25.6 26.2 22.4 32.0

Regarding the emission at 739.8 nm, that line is H-alpha 6563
